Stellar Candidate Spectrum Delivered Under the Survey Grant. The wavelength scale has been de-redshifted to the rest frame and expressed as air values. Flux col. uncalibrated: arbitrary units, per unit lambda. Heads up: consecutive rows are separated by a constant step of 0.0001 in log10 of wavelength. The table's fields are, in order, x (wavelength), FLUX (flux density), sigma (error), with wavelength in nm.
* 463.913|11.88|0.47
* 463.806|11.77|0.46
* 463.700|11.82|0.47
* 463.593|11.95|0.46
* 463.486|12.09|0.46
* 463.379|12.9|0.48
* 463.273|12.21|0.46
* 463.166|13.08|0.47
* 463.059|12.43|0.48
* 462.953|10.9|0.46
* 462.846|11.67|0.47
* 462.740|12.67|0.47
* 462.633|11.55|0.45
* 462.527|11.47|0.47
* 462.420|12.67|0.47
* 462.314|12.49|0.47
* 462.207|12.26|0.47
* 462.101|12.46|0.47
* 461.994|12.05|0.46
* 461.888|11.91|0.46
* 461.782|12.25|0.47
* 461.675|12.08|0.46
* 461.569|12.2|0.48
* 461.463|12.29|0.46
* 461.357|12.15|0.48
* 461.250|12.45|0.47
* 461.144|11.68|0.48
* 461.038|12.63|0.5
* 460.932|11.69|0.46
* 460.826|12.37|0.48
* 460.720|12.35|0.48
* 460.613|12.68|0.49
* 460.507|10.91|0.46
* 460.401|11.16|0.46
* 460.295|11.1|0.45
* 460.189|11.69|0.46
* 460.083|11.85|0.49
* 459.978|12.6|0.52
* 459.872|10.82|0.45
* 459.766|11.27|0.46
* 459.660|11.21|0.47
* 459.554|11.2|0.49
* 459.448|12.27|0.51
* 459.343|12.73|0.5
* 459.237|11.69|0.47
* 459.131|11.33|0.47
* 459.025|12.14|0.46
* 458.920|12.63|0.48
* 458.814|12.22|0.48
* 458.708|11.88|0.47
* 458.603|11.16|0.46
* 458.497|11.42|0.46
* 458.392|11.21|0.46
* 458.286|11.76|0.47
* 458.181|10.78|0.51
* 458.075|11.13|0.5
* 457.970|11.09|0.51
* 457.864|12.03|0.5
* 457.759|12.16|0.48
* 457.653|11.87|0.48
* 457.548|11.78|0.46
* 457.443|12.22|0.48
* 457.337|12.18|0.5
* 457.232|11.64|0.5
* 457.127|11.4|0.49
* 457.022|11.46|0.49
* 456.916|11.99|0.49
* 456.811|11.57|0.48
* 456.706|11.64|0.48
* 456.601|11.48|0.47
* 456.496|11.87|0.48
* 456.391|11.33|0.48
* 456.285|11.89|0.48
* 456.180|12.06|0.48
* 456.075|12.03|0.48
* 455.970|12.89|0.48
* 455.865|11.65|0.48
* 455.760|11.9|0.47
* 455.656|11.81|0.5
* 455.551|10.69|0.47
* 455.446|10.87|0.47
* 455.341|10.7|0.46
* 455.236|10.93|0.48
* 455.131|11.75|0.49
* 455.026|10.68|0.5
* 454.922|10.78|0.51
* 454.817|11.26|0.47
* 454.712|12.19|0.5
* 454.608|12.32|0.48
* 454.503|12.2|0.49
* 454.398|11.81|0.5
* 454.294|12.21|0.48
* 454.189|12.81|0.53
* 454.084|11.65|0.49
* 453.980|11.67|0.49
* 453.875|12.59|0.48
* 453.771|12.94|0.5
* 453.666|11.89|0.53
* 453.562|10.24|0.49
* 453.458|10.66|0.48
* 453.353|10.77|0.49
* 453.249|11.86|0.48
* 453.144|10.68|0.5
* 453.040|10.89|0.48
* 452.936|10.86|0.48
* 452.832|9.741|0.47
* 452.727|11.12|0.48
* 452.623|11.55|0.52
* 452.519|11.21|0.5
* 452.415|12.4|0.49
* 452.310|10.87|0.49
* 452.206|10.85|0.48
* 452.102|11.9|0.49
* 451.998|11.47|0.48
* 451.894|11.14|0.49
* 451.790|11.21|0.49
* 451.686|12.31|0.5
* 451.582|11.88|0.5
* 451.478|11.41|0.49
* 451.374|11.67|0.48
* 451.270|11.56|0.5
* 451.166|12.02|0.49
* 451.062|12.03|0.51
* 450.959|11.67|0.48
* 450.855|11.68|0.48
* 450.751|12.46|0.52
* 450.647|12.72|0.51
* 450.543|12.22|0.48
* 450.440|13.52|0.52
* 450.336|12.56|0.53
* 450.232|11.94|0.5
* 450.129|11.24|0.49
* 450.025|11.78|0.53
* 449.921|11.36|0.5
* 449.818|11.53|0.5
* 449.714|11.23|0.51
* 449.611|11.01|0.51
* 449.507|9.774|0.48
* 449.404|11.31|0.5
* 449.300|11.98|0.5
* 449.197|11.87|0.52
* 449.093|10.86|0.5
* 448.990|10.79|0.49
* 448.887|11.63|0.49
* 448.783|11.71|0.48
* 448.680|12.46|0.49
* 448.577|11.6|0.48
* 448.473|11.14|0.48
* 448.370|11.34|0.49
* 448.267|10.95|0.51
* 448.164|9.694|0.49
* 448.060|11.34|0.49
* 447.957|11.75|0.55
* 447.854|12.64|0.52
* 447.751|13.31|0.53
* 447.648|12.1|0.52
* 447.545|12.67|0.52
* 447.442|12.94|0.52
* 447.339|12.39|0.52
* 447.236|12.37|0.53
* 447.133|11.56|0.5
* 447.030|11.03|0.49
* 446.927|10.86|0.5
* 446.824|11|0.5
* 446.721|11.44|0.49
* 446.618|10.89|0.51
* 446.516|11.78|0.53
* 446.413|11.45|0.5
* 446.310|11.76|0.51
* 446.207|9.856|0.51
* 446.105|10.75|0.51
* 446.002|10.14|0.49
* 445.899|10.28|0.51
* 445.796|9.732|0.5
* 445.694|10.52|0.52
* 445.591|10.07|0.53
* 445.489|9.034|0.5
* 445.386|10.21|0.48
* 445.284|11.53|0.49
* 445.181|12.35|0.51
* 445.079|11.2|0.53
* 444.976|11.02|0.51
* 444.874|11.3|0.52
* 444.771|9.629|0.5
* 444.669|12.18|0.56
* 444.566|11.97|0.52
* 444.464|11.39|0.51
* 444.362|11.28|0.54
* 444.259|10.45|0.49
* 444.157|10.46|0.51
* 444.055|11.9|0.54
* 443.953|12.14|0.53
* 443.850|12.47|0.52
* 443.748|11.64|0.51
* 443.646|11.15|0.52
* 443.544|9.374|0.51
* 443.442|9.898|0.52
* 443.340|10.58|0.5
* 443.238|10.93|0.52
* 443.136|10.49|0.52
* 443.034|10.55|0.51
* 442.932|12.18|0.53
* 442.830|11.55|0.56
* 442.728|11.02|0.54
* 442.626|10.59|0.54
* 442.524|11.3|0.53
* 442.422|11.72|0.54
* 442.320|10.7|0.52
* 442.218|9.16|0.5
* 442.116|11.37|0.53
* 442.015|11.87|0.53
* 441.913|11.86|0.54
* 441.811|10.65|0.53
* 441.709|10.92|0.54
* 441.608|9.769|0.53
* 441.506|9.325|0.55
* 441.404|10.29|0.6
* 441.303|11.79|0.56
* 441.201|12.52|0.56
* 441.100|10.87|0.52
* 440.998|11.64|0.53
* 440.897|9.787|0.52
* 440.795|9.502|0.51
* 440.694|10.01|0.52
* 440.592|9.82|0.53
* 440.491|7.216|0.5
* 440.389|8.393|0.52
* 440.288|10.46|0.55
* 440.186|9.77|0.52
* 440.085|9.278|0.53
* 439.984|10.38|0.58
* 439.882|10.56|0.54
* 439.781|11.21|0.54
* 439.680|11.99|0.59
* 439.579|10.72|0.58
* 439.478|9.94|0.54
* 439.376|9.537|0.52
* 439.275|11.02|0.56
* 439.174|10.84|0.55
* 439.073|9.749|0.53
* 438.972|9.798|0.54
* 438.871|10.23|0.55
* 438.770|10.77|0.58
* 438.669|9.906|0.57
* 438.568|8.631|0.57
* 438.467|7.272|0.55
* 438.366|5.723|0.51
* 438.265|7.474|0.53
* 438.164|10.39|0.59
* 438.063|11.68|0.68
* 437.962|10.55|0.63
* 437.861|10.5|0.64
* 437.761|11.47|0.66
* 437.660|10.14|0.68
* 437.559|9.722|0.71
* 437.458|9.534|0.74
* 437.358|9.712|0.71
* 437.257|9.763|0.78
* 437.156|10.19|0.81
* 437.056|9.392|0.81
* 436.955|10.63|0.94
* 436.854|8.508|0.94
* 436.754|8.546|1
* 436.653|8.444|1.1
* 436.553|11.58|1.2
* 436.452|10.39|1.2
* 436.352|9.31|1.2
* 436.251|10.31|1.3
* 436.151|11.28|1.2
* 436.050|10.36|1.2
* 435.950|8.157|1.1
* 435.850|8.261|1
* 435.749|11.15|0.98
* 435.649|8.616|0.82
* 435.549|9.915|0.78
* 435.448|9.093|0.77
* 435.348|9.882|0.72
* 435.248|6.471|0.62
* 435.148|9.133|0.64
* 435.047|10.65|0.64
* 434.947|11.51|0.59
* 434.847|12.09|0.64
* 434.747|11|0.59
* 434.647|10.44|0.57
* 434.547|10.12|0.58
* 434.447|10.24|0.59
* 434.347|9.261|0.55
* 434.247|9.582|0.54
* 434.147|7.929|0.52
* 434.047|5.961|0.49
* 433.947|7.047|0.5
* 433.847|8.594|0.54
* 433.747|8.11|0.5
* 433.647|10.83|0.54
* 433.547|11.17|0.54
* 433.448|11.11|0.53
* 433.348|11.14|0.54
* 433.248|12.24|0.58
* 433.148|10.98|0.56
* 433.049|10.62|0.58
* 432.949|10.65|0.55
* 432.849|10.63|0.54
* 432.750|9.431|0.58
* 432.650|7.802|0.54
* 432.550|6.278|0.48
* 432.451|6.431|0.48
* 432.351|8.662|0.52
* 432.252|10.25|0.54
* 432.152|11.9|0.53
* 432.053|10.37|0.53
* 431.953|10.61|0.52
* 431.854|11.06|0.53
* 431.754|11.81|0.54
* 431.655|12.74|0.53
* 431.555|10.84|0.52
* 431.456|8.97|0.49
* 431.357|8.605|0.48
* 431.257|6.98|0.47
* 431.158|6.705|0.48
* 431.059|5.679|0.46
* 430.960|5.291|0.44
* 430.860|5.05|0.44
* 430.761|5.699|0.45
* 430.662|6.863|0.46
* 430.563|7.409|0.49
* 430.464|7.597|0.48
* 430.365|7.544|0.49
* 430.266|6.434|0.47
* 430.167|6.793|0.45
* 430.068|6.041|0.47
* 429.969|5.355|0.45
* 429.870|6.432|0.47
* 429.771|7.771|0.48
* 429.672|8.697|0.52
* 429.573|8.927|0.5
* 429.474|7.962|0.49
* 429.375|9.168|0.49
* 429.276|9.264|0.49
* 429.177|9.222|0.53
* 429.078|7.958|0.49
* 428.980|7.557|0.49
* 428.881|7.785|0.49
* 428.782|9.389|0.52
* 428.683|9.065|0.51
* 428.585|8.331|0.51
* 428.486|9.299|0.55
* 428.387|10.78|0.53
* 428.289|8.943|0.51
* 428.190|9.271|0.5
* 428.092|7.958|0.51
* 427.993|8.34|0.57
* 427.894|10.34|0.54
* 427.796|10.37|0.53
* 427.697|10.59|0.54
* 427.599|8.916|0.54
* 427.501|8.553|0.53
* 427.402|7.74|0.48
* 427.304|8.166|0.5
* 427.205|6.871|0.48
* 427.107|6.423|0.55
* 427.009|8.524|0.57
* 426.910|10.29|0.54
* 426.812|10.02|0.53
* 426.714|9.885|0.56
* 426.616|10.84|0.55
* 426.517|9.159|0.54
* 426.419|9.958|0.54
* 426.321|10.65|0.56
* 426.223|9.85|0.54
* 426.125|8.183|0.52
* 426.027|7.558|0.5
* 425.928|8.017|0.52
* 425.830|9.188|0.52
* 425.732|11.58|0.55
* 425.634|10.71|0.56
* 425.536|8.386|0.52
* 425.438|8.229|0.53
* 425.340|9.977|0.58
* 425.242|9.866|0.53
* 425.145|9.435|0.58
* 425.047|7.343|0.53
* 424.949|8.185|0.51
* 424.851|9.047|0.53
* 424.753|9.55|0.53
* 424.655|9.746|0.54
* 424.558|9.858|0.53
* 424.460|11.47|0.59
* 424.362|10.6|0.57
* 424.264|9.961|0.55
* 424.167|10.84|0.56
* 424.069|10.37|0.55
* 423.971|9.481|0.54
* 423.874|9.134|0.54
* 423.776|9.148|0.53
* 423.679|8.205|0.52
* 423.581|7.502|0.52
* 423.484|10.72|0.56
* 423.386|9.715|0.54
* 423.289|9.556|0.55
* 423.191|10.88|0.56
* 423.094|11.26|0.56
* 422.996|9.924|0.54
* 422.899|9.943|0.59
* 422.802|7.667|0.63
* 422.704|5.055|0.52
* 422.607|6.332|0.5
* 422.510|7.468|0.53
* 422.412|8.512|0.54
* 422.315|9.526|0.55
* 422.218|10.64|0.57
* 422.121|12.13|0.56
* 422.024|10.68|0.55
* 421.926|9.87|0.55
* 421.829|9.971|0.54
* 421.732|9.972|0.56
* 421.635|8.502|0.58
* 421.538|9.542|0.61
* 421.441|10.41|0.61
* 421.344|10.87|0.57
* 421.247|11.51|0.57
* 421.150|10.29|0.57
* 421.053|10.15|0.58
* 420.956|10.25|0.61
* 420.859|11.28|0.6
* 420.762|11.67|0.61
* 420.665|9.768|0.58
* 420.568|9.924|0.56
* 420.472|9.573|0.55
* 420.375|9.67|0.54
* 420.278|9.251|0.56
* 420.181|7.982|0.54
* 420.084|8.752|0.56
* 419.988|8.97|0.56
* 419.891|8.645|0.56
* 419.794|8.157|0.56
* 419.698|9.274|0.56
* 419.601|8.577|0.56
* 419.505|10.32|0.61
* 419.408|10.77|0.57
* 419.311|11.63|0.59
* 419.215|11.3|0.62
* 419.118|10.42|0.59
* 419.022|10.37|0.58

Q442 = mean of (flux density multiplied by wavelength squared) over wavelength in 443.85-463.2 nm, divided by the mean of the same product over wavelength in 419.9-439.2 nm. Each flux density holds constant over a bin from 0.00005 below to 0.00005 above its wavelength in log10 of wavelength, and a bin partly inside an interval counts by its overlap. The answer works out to 1.39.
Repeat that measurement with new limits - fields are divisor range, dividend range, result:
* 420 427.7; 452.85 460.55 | 1.43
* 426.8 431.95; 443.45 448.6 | 1.46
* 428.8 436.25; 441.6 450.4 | 1.33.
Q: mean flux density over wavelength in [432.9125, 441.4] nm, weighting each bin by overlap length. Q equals 9.9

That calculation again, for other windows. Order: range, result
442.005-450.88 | 11.3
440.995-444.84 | 11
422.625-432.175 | 8.87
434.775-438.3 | 9.87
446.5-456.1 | 11.6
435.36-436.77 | 9.7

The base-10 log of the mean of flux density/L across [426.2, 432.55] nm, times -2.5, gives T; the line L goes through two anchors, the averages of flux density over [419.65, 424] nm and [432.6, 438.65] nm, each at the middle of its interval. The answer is 0.12 mag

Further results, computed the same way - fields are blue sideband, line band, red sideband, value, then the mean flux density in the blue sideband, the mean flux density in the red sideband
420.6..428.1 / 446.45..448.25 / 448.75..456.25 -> -0.05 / 9.47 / 11.6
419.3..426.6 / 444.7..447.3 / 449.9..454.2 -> 0.03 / 9.55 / 11.6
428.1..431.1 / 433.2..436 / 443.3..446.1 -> -0.10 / 7.73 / 10.9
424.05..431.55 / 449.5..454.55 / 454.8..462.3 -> -0.05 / 8.61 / 11.7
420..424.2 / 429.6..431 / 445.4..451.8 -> 0.46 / 9.61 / 11.5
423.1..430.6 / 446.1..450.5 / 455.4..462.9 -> -0.07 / 8.95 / 11.8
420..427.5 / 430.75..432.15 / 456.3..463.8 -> 0.14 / 9.45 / 11.9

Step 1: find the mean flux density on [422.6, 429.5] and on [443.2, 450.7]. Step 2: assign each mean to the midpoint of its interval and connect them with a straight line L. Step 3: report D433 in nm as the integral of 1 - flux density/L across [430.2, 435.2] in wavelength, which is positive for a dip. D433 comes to 0.36 nm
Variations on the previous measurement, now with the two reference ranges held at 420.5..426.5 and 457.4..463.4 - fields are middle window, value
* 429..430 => 0.19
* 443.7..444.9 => -0.06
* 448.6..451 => -0.10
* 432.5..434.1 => 0.11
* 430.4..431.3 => 0.33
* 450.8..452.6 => -0.04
